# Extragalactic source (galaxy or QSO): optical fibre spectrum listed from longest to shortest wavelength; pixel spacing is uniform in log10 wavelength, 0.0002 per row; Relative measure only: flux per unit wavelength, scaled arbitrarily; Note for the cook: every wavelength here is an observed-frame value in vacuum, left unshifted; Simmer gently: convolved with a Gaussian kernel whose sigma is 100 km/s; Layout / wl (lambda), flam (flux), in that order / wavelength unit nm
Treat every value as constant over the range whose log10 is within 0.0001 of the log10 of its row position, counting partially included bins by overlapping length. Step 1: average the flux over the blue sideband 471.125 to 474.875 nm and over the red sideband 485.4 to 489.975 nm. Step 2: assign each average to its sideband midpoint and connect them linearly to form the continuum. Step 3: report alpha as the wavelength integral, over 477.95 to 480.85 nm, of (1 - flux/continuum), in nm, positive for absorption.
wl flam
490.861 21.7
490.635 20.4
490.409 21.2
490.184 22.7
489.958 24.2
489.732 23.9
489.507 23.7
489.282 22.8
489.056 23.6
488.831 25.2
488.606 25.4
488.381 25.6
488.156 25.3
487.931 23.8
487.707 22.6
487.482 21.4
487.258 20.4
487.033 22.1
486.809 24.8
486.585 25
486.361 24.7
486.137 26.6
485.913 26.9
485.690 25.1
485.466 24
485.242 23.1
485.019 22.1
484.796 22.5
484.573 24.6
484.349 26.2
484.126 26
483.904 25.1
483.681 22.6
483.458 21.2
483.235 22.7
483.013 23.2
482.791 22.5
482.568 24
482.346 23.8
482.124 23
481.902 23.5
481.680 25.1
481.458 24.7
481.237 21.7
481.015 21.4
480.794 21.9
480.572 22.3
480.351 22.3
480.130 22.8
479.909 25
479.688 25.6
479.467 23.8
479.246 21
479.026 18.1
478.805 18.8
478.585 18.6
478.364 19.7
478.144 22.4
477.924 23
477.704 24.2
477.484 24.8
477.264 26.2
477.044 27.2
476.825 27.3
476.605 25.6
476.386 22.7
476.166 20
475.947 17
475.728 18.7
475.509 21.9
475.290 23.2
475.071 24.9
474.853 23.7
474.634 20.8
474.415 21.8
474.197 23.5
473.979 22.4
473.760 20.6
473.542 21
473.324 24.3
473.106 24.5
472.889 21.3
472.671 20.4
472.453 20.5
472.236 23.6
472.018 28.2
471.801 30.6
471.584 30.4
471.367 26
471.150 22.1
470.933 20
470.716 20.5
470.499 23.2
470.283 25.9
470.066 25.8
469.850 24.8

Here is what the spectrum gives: 0.26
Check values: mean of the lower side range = 23.7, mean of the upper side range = 24.1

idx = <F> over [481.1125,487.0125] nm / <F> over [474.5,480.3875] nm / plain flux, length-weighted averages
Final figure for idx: 1.1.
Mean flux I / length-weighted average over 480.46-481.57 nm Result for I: 22.4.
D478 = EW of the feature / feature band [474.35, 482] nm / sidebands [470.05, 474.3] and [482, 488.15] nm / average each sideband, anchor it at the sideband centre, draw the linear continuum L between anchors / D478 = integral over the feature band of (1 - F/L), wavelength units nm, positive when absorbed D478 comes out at 0.351 nm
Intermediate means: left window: 23.7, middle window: 22.6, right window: 23.7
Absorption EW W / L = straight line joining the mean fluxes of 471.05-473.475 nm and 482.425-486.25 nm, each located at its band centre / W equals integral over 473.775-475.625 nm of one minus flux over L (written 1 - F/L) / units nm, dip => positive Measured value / 0.14 nm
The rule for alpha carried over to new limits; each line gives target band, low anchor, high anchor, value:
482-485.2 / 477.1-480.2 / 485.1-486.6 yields 0.09 nm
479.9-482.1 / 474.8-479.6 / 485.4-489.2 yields 0.01 nm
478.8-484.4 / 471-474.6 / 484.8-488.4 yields 0.18 nm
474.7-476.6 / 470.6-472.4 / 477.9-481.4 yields 0.14 nm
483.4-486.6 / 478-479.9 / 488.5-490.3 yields -0.23 nm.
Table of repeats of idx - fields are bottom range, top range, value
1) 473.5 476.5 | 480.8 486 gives 1.09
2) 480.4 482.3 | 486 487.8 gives 1.02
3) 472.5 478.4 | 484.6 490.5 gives 1.05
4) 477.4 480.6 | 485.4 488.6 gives 1.09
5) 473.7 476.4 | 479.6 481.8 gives 1.08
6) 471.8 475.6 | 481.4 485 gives 1.03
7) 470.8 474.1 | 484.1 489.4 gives 1.02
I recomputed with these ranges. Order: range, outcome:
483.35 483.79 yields 21.9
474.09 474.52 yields 22.7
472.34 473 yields 20.8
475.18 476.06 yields 20.2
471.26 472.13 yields 28.8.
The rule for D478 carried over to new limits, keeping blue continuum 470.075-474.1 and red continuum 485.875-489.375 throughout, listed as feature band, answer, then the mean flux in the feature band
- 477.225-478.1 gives -0.016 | 24.3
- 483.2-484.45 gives -0.002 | 24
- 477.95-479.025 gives 0.176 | 19.9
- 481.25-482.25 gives 0.004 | 23.8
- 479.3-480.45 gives 0.005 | 23.8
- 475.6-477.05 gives 0.091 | 22.3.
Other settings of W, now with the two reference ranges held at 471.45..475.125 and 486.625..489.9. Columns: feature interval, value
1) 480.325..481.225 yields 0.07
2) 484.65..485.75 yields 0.02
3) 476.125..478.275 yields -0.07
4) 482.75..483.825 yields 0.05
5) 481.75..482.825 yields 0.01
